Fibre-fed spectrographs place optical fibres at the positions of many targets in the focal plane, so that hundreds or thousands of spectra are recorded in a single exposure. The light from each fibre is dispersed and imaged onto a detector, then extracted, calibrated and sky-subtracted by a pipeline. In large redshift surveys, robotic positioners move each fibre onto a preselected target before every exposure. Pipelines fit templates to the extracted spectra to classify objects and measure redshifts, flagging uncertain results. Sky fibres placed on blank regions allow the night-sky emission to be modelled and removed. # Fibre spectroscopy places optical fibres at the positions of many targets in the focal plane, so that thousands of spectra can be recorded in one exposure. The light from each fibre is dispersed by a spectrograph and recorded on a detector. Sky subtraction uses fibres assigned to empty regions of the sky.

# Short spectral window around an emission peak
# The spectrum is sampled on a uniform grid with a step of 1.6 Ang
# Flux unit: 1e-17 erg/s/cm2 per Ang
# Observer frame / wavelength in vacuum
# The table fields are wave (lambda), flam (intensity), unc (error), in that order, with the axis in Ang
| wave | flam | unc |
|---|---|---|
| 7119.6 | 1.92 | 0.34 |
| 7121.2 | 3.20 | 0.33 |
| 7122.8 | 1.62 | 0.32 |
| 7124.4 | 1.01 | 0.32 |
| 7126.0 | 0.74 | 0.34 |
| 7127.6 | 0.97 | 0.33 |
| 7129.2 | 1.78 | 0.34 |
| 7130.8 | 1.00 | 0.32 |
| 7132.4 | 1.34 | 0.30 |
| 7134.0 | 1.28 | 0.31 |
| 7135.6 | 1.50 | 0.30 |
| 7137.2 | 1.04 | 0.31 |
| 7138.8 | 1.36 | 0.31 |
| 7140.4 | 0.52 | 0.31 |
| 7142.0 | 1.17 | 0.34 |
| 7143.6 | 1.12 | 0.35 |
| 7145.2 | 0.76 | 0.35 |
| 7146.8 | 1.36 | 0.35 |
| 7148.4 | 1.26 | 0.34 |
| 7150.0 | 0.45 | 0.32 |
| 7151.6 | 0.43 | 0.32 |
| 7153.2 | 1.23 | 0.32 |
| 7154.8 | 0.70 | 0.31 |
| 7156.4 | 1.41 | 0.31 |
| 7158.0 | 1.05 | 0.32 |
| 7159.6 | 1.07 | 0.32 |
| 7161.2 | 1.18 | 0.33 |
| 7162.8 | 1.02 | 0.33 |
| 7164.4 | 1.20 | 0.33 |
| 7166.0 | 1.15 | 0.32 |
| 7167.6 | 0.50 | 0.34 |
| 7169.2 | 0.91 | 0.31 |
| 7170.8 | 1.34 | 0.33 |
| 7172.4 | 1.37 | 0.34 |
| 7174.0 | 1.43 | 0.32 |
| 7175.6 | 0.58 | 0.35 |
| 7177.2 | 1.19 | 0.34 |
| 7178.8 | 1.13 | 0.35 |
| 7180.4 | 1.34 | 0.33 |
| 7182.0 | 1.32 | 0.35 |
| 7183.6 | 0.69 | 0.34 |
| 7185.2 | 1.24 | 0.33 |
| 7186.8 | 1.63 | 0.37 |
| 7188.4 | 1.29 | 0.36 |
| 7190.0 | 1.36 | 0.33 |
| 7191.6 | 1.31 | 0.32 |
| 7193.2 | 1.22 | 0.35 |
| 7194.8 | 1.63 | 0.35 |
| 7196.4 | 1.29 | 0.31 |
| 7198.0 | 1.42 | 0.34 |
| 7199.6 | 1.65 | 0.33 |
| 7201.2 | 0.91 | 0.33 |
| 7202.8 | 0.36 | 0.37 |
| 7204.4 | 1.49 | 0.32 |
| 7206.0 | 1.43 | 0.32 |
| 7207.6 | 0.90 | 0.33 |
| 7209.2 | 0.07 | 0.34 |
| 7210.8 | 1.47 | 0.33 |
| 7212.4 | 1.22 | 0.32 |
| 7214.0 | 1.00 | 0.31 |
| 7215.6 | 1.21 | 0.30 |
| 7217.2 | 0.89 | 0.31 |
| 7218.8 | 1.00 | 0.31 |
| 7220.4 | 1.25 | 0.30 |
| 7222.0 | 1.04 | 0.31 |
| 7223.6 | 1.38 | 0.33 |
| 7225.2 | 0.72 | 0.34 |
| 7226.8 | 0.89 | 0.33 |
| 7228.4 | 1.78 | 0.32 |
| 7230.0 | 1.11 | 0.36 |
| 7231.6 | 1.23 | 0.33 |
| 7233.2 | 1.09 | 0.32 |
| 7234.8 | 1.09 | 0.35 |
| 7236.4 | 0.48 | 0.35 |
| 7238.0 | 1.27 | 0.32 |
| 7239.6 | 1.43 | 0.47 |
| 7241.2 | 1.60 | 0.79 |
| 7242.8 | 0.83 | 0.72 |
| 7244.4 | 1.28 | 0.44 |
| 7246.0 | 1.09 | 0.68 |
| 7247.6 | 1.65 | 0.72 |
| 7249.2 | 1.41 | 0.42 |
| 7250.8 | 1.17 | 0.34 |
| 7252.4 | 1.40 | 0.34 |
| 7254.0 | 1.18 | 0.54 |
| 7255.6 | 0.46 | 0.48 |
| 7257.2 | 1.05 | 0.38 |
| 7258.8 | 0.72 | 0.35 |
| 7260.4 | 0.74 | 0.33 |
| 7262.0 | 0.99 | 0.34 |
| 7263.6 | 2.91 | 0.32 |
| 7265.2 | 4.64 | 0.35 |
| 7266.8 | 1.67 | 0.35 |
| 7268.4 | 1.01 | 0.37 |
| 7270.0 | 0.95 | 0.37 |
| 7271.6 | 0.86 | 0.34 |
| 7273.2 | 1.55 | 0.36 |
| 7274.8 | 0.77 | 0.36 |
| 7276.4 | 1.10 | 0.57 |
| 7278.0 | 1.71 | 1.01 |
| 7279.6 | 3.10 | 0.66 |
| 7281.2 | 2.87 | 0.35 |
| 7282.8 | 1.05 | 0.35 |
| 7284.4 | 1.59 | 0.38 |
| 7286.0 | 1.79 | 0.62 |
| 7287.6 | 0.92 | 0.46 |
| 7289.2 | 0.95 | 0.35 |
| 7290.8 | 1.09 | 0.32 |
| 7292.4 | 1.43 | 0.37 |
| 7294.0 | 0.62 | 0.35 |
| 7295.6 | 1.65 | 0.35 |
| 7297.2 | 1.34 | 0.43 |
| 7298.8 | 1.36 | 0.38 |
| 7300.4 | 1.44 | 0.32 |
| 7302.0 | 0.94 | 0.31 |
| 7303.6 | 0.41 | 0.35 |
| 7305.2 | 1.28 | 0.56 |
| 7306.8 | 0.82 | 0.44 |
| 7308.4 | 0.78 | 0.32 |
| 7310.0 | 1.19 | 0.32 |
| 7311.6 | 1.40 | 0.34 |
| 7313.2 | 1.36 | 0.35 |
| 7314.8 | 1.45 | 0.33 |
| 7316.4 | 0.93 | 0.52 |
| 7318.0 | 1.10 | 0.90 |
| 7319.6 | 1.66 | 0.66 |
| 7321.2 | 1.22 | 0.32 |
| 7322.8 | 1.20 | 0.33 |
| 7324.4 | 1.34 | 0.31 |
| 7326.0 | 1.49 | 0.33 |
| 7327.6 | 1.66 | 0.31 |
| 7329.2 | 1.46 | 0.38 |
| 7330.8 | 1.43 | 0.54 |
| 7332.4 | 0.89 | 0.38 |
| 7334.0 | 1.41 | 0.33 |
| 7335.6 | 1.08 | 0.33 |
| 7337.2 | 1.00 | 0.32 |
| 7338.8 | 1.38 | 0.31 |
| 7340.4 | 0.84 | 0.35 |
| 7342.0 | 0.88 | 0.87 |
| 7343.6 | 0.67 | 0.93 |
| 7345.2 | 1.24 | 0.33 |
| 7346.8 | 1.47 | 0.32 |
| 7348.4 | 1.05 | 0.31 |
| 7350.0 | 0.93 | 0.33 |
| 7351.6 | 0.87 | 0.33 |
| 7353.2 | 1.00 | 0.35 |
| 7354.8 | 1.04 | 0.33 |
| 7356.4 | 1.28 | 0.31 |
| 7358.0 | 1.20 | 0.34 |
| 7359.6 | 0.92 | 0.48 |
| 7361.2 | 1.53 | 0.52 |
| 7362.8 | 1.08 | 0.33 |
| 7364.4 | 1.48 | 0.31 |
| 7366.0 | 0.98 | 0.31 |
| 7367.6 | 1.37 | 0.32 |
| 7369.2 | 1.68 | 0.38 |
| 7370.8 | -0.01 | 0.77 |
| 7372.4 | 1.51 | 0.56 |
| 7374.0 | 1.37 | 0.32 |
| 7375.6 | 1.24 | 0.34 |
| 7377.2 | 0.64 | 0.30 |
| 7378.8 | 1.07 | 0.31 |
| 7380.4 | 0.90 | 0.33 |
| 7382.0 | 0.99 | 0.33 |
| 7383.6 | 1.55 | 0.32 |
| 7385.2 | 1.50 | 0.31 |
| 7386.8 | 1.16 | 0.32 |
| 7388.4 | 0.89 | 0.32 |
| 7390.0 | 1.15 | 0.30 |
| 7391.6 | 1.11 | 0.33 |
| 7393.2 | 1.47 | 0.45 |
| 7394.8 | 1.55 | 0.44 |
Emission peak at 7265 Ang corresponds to [S II]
